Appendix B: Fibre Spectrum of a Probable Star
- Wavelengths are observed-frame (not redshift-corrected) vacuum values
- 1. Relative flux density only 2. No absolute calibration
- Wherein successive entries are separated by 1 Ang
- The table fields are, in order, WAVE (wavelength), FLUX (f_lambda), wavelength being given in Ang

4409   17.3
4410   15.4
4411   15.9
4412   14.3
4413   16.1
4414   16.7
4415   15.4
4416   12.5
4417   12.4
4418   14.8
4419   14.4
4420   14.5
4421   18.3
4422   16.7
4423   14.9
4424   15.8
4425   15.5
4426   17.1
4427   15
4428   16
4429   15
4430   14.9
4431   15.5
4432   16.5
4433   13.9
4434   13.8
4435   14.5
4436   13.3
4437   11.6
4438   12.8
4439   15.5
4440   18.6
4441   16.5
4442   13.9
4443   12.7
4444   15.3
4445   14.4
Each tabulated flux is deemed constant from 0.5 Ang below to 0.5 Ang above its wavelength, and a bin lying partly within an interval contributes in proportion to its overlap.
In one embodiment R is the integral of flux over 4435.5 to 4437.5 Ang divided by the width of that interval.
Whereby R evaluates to 12.4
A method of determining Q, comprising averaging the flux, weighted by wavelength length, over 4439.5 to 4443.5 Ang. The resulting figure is 15.4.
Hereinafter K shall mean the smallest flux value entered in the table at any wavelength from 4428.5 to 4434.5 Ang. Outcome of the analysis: 13.8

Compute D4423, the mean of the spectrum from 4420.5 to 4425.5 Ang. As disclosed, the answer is 16.2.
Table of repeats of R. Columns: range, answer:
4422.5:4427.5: 15.7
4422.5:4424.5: 15.4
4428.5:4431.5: 15.1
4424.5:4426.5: 16.3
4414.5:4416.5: 13.9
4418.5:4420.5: 14.4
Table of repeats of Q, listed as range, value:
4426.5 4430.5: 15.2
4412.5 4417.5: 14.6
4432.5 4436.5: 13.9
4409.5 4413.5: 15.4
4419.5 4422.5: 16.5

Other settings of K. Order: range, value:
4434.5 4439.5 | 11.6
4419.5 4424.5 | 14.5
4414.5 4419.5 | 12.4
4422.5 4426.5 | 14.9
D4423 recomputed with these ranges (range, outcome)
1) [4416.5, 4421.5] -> 14.9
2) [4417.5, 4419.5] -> 14.6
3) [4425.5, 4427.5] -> 16.1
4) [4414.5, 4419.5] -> 13.9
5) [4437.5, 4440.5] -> 15.6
